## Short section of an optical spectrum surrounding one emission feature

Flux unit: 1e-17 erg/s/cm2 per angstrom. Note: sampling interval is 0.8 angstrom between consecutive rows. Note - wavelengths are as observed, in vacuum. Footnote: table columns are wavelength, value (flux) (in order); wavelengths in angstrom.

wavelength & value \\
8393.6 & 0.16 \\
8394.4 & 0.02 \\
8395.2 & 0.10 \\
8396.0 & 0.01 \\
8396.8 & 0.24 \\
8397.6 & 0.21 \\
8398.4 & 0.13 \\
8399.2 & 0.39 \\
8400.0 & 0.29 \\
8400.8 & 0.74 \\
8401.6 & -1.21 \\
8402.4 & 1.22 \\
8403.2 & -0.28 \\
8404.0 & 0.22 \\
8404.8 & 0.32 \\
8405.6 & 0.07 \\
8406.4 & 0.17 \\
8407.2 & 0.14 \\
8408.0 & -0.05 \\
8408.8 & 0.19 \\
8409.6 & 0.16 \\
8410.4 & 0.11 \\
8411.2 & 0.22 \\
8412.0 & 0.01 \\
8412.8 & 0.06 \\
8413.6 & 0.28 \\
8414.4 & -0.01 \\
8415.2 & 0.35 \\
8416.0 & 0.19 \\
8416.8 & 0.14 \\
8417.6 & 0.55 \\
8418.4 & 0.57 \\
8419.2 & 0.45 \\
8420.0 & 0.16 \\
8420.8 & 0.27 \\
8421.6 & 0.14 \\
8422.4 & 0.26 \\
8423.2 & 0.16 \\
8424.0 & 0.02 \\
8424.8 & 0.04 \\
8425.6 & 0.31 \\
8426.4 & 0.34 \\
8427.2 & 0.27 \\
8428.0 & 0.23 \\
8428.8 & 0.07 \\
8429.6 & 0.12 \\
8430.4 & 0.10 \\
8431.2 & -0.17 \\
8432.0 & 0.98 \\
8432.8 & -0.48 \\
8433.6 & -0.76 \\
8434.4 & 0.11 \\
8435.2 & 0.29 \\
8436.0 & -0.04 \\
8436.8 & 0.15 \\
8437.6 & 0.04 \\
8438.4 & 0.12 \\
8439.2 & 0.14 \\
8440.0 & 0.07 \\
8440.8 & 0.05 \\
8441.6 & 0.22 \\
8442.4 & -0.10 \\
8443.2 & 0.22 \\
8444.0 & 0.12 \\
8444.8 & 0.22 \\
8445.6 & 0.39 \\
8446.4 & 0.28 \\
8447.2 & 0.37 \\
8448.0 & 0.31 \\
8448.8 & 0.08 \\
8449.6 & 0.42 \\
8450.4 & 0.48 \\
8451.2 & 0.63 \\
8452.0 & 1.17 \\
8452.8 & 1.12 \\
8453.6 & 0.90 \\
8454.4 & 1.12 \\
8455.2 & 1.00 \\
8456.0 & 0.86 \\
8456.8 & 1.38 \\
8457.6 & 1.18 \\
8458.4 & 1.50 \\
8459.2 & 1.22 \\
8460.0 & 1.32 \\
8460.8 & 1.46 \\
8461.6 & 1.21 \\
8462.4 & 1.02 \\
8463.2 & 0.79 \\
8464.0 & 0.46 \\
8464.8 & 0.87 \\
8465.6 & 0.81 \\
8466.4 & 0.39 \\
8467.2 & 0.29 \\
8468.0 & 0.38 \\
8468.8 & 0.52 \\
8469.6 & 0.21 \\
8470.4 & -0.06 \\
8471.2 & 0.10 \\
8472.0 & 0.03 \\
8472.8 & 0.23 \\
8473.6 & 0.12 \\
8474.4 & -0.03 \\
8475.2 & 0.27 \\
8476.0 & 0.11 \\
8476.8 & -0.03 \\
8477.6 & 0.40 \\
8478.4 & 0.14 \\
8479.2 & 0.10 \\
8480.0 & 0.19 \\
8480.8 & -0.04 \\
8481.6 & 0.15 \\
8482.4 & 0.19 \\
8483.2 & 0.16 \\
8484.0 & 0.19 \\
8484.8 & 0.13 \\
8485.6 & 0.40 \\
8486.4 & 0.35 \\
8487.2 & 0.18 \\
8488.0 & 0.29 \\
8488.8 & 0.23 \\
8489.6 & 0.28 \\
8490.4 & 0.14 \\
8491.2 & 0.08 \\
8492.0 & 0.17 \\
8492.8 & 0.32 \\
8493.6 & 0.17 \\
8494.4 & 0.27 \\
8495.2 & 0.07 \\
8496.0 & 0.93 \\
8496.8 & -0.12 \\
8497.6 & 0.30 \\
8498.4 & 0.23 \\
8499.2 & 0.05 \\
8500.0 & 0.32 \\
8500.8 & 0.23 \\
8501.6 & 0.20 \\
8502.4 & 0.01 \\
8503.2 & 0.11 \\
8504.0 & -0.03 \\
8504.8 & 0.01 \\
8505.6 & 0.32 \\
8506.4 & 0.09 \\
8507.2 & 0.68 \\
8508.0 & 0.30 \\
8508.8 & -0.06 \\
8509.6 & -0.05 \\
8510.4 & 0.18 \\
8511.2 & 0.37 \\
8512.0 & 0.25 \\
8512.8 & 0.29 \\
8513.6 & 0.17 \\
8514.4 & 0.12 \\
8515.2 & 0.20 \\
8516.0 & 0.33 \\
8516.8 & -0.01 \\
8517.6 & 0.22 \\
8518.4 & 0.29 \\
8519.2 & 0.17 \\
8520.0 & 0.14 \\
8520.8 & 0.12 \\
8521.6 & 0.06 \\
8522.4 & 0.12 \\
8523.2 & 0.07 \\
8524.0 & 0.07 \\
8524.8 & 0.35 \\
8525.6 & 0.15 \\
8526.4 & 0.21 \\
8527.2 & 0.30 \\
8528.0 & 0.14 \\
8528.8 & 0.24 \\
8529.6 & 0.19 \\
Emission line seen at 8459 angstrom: [O II] 3727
